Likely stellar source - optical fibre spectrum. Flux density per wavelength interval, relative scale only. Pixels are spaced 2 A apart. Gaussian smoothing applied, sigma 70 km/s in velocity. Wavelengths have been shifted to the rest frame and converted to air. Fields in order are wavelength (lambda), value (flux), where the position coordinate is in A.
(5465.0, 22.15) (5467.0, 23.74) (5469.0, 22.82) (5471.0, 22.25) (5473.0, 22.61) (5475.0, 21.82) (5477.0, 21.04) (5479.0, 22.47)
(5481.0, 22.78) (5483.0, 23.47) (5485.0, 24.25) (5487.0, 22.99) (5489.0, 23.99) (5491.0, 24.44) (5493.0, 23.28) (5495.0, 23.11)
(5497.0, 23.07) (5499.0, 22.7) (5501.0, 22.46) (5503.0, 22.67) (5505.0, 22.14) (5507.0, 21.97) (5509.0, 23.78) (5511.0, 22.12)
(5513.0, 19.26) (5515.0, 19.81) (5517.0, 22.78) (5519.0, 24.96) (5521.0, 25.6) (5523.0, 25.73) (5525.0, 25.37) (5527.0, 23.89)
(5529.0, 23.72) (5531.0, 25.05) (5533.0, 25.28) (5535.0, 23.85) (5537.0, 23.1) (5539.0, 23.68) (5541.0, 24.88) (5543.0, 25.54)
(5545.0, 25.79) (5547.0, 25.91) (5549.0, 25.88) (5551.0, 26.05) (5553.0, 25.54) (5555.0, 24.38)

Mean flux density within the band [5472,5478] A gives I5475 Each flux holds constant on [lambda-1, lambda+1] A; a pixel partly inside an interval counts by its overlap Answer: 21.8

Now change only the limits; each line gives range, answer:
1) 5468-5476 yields 22.4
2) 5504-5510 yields 22.6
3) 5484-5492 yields 23.9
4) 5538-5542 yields 24.3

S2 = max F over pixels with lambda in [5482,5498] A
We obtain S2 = 24.44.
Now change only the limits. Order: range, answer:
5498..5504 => 22.7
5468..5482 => 22.82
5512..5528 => 25.73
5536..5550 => 25.91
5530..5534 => 25.28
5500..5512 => 23.78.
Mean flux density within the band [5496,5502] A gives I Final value 22.7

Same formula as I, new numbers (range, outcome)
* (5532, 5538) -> 24.1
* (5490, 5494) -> 23.9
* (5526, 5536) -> 24.4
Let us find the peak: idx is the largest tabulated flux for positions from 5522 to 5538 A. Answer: 25.73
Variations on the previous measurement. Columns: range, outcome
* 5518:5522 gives 25.6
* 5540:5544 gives 25.54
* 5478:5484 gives 23.47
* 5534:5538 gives 23.85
